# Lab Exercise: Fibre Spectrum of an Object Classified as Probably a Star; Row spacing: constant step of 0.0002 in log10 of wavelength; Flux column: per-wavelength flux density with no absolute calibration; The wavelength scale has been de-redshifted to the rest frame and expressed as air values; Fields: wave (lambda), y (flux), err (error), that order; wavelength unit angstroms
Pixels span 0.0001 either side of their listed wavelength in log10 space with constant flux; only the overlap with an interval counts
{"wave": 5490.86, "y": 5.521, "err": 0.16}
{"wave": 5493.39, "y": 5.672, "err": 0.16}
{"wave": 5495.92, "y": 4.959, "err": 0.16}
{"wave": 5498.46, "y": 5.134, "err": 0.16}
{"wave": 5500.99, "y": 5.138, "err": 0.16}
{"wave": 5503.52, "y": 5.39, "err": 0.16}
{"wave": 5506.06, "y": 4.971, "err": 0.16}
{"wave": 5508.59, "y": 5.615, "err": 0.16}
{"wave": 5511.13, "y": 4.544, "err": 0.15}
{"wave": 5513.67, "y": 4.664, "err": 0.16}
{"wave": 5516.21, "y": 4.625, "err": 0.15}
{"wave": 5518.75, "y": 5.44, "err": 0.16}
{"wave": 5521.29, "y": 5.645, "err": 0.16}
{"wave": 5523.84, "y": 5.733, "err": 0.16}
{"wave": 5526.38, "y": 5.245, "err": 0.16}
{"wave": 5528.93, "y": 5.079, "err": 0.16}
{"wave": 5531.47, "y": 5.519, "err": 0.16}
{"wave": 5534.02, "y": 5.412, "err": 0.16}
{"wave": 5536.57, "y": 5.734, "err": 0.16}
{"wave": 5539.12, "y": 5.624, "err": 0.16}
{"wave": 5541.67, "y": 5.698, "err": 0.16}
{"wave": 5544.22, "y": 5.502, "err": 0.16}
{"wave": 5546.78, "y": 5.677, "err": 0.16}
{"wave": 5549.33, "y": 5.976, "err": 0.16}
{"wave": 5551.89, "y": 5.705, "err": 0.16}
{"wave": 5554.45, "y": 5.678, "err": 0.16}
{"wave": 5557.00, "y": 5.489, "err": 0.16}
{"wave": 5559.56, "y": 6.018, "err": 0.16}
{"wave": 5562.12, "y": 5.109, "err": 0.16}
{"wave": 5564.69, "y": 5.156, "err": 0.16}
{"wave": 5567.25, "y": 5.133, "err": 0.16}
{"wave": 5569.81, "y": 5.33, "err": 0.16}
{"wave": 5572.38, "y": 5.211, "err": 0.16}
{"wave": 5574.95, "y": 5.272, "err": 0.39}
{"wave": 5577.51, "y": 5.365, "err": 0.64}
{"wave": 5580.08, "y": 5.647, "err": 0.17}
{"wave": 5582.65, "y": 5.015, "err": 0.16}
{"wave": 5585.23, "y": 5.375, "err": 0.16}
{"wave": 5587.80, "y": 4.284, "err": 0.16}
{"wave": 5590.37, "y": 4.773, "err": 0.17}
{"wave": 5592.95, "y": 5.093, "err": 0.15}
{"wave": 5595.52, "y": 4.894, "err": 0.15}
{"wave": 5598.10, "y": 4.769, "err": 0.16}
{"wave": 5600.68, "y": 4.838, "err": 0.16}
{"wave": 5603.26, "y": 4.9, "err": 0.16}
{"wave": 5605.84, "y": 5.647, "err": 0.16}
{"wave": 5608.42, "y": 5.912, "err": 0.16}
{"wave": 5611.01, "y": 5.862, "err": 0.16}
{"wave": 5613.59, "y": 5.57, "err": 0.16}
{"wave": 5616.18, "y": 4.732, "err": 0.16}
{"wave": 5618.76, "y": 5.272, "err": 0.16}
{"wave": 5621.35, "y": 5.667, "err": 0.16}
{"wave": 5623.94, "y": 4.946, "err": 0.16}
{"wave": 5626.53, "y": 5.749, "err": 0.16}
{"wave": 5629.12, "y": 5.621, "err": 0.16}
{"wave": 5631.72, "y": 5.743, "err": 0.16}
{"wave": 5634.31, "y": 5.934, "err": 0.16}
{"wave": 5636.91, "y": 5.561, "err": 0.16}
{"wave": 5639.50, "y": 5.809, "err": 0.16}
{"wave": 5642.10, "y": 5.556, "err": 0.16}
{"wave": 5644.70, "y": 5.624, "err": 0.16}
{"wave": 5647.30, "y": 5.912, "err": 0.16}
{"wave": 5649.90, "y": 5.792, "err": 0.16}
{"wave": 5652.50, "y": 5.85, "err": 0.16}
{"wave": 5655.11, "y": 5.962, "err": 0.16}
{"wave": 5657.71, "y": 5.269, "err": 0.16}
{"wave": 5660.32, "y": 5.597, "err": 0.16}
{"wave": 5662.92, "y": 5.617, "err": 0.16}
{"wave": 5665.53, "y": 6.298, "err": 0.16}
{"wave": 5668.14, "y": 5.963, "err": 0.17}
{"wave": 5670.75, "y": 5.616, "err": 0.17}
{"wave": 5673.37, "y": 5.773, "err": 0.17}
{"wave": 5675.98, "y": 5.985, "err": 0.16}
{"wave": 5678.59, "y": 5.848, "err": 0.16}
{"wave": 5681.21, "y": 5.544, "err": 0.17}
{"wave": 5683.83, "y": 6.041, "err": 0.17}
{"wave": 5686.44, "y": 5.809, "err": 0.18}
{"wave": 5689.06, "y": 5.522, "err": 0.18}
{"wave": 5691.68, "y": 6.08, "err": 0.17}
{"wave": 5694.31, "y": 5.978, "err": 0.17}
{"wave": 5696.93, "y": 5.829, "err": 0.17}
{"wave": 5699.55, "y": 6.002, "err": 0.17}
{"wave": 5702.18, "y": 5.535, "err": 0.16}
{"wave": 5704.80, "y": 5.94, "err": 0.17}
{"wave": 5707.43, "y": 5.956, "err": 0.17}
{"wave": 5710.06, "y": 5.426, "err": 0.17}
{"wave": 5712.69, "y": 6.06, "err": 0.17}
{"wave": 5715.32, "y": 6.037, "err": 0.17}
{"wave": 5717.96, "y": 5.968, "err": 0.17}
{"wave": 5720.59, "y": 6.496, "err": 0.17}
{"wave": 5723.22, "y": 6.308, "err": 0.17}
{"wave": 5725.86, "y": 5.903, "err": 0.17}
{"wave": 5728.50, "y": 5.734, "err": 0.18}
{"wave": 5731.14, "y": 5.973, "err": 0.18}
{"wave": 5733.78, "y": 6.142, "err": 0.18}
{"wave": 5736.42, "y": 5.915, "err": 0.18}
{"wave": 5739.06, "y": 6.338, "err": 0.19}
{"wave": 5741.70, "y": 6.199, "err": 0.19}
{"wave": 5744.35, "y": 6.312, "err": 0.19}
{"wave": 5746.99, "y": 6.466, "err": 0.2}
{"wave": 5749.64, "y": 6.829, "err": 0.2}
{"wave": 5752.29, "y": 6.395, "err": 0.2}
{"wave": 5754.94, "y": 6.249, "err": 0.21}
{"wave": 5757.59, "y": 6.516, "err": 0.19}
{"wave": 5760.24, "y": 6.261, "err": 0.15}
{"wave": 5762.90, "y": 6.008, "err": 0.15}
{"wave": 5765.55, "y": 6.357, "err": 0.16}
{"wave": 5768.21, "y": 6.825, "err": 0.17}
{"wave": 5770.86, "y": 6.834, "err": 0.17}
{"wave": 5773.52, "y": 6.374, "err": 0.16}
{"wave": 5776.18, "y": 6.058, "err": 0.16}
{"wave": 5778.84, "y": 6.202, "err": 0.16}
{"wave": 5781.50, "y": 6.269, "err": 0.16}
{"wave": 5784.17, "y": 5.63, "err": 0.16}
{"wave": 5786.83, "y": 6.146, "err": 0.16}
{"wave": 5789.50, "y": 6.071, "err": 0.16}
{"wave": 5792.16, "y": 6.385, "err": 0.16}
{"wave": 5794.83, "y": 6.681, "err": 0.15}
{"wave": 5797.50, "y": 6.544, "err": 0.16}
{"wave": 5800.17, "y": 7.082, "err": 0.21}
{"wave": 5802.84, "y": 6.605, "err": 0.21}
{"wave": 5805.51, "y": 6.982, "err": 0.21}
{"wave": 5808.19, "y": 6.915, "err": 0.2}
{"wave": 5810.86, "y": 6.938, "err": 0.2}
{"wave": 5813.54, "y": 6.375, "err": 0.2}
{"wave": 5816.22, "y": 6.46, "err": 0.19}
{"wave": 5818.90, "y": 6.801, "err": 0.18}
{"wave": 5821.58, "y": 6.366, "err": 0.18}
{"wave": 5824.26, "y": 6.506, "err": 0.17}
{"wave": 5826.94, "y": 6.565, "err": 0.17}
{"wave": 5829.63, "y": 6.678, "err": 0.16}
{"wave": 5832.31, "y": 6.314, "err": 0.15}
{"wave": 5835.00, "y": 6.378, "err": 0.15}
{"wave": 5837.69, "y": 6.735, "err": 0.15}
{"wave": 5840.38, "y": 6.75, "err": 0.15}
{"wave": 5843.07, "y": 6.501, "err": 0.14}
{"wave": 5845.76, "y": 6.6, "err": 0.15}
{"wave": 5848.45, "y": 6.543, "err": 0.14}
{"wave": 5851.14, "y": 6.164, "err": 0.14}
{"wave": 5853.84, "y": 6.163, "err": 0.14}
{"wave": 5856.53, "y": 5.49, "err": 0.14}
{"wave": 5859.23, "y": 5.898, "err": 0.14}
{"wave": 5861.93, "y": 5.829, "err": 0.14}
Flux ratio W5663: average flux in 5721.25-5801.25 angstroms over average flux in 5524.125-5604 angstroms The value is 1.19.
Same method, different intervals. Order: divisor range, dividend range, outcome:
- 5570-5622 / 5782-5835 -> 1.25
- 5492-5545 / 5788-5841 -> 1.25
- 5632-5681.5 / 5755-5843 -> 1.12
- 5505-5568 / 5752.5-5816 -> 1.19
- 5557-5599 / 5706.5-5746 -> 1.17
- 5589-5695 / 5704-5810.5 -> 1.13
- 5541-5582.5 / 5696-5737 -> 1.09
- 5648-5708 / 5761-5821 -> 1.11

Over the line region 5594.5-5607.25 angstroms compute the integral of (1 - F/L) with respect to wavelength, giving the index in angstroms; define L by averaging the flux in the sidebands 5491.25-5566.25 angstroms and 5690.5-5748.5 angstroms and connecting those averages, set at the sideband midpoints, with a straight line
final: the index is 1.4 angstroms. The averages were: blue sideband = 5.39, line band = 5.02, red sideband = 6.03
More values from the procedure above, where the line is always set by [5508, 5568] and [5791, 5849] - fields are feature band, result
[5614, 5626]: 1.14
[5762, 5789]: 0.69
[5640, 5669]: 0.74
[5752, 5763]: 0.09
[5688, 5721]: 1.26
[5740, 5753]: -0.27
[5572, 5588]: 1.07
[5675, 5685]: 0.29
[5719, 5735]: 0.35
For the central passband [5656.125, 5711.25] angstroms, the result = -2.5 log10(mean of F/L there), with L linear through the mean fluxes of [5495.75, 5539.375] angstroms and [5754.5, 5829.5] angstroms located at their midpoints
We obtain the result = 0.04 mag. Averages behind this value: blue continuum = 5.25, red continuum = 6.47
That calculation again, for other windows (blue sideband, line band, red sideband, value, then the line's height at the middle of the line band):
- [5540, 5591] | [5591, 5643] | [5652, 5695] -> 0.04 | 5.58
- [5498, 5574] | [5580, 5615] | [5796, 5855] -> 0.09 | 5.63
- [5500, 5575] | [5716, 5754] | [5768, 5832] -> 0.00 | 6.23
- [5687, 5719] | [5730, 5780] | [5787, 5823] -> -0.02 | 6.24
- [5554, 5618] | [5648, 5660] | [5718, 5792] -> -0.01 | 5.65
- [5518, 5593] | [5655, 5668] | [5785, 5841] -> 0.02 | 5.88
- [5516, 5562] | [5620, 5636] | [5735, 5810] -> 0.05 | 5.88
